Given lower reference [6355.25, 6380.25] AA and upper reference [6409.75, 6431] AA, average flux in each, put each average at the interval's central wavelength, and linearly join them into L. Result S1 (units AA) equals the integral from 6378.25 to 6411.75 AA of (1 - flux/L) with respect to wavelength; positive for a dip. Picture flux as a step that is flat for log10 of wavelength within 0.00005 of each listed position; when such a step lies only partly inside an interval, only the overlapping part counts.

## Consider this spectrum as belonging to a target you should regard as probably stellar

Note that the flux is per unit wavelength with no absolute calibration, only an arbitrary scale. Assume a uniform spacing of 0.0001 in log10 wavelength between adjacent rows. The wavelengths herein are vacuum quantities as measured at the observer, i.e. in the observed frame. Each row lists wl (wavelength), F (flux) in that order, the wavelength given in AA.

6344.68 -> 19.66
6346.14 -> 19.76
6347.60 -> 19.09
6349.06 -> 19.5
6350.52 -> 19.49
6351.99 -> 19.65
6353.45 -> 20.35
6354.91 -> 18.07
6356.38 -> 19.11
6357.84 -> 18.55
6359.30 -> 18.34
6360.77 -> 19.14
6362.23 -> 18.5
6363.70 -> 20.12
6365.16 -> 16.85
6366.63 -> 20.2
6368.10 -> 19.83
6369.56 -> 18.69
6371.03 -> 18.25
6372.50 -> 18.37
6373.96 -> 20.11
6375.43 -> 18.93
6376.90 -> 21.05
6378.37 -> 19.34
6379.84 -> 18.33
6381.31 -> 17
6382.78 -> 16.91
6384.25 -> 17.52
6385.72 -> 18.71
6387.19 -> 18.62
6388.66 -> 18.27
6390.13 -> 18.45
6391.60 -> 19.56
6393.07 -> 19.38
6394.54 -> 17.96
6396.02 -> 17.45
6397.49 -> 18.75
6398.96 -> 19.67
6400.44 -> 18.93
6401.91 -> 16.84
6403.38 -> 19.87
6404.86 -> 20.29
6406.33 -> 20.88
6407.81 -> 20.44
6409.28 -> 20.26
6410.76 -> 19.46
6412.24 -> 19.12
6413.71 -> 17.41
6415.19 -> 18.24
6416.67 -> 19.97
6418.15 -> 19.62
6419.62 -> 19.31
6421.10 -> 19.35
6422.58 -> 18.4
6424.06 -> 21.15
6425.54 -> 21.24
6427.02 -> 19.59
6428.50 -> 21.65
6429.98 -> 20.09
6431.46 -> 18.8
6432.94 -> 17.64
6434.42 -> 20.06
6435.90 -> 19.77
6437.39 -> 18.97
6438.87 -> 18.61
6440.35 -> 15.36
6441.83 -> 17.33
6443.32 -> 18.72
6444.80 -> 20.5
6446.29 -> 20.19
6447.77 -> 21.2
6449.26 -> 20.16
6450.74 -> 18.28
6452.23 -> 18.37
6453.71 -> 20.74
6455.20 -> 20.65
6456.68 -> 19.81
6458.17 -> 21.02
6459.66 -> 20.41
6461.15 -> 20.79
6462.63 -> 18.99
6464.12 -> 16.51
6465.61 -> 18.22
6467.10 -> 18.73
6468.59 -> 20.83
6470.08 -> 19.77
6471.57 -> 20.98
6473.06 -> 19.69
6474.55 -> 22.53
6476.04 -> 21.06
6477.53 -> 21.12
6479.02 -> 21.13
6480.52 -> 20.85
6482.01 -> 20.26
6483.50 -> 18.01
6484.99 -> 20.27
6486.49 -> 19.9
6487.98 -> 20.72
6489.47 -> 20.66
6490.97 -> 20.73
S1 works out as 0.9 AA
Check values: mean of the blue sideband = 19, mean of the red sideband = 19.6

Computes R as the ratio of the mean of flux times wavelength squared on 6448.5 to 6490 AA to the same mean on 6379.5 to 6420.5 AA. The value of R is 1.1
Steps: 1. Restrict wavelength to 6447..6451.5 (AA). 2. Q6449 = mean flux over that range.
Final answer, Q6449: 19.9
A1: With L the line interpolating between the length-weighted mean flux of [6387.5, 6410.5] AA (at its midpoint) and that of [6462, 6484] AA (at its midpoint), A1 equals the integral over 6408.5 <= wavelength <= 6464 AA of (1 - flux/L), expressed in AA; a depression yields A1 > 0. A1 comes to 0.2 AA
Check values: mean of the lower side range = 19.1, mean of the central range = 19.5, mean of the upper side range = 19.9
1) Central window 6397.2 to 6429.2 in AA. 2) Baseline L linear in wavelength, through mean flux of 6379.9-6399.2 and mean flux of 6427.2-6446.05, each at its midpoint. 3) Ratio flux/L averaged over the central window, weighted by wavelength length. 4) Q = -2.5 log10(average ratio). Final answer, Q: -0.05 mag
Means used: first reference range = 18.3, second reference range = 19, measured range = 19.6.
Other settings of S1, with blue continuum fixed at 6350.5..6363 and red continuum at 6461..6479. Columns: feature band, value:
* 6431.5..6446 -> 0.80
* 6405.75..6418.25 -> 0.00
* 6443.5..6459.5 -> -0.20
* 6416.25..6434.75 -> -0.16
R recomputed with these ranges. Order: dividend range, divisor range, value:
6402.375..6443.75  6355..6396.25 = 1.05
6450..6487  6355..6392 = 1.10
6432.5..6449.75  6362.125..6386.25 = 1.04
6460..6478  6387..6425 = 1.06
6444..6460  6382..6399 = 1.11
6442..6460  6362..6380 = 1.07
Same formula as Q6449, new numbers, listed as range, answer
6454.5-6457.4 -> 20.3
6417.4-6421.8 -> 19.4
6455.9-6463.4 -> 20.2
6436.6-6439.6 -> 18.8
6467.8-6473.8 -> 20.3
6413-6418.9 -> 18.8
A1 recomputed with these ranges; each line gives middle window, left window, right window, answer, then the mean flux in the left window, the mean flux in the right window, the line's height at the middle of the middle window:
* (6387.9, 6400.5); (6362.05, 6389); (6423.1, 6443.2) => 0.12 AA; 18.7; 19.2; 18.9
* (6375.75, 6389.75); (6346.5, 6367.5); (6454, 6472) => 0.59 AA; 19.1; 19.7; 19.2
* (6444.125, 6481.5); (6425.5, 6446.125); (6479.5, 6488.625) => -0.91 AA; 19.1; 20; 19.6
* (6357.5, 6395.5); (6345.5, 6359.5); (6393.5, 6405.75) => 0.54 AA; 19.2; 18.8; 19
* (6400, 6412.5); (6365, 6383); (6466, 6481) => -0.11 AA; 18.9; 20.6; 19.4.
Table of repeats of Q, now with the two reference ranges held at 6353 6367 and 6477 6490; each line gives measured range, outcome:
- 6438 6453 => 0.06 mag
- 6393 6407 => 0.02 mag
